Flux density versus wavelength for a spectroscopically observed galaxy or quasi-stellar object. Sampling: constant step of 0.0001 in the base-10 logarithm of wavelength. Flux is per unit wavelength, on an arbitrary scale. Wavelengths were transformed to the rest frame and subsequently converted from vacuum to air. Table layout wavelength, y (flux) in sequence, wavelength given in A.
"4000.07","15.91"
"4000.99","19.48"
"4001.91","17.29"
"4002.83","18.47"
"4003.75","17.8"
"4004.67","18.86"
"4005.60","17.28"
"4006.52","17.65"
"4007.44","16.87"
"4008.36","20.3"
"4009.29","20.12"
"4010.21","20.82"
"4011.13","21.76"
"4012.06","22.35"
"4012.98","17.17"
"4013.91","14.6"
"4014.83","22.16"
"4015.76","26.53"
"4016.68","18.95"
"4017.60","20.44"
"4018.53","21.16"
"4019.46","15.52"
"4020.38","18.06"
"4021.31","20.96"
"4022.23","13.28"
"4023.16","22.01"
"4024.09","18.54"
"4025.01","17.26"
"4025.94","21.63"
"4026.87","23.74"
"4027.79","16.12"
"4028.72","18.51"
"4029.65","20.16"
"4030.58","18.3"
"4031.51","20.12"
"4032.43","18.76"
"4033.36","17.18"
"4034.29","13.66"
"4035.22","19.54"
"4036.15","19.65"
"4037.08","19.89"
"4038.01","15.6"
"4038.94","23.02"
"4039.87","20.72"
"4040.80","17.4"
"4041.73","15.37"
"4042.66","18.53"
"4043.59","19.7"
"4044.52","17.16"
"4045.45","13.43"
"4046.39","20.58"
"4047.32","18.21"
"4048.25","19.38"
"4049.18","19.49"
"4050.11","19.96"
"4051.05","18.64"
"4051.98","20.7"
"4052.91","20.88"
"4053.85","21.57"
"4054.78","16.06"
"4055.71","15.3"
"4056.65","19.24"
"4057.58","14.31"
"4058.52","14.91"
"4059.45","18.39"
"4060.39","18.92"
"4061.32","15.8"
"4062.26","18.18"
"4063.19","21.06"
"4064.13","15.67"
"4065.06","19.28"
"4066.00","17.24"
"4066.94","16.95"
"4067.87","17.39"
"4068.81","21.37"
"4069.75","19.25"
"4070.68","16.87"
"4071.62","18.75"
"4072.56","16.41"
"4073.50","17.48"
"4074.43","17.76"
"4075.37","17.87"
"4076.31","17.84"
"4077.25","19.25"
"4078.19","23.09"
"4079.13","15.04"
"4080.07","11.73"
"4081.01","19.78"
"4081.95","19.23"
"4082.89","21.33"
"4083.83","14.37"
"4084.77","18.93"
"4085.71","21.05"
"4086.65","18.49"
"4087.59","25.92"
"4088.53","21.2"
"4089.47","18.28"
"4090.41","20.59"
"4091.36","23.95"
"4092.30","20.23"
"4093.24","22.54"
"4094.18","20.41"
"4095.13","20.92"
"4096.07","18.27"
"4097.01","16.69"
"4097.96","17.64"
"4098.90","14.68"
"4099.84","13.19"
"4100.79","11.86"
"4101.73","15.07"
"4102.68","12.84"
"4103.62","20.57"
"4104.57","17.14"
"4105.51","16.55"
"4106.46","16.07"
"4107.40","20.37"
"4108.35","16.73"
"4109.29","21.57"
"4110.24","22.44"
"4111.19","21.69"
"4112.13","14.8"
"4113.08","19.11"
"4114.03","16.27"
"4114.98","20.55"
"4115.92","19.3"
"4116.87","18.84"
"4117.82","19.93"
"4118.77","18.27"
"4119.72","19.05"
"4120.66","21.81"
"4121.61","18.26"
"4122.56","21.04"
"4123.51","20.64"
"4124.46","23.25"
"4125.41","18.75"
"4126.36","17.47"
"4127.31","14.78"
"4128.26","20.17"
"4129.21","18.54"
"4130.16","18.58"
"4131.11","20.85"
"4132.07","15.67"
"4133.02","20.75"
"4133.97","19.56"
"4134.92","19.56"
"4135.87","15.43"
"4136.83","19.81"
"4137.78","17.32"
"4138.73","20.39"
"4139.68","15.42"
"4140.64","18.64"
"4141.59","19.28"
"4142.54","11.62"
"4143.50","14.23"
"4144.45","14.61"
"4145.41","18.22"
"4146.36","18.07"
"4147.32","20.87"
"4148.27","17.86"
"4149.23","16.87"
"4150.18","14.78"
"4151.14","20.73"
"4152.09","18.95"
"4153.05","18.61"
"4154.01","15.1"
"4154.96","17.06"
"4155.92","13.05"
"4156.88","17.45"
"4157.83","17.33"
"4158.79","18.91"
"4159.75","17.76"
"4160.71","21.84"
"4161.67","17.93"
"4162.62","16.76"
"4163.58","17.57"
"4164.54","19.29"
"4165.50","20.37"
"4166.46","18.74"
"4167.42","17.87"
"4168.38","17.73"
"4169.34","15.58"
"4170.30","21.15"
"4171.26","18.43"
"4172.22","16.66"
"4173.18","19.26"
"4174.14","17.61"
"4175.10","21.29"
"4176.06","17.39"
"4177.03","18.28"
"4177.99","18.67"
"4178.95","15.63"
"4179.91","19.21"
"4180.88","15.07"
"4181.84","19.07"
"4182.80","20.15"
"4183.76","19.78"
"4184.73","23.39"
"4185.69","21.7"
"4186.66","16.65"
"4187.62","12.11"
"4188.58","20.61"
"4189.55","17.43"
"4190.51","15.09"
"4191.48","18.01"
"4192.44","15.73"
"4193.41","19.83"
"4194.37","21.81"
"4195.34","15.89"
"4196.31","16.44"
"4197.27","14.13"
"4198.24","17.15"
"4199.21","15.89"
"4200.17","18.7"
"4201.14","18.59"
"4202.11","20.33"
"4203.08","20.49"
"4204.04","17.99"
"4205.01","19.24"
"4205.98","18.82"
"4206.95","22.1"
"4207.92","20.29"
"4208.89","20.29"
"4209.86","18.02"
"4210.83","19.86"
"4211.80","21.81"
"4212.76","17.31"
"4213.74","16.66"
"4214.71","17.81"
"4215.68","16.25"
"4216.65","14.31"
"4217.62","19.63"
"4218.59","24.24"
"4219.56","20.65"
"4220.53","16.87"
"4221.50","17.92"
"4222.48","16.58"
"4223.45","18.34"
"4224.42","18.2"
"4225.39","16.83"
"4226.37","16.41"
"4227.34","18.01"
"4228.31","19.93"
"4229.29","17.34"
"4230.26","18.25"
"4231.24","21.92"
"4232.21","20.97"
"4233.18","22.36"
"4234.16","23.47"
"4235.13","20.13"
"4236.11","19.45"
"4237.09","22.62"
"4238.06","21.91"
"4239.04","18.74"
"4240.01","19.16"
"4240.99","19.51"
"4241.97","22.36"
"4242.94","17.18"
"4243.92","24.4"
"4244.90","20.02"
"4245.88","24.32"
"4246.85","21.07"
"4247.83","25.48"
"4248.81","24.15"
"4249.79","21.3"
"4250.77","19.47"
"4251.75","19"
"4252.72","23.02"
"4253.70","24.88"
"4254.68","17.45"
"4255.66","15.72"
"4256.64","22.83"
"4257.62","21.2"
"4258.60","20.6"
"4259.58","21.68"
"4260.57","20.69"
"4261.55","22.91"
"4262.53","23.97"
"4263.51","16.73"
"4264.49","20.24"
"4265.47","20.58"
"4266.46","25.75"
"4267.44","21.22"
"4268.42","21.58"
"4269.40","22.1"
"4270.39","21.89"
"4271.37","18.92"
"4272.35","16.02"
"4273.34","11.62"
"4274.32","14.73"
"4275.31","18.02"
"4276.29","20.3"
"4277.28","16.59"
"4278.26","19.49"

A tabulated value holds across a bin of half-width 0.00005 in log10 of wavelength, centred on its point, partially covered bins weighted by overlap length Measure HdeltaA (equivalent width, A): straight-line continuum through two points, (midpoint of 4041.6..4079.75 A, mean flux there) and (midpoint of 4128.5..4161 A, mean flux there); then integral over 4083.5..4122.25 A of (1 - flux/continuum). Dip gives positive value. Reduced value -1.7 A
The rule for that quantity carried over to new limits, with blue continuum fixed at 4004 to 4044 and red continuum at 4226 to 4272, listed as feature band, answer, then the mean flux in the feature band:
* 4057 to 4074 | 1.5 A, 17.7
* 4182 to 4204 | 2.4 A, 18.2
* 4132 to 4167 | 4.1 A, 17.8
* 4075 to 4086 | 0.7 A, 18.2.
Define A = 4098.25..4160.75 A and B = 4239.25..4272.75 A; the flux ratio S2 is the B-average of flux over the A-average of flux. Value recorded 1.2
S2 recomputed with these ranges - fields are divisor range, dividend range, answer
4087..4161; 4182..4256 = 1.05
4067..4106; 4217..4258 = 1.11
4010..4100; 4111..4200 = 0.97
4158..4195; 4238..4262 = 1.15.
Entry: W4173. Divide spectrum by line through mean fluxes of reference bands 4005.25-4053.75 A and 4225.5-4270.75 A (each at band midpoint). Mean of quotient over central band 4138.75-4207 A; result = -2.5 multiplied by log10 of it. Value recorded 0.13 mag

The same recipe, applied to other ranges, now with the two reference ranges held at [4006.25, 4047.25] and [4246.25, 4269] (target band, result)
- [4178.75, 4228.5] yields 0.14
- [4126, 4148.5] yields 0.13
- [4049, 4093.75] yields 0.04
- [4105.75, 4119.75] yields 0.05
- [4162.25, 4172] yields 0.12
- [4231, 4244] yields 0.01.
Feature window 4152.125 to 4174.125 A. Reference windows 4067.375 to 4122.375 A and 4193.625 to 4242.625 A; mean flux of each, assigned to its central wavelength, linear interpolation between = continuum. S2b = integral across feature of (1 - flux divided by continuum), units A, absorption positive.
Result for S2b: 1.04 A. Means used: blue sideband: 18.6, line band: 17.9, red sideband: 19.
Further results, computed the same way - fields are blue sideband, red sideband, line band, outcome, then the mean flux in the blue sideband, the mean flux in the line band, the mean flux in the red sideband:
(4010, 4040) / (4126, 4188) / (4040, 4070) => 1.3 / 19.3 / 18.2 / 18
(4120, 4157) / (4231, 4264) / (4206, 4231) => 2.2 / 18.1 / 18.6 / 21.2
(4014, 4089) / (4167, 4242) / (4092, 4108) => 1.2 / 18.7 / 17.3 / 18.7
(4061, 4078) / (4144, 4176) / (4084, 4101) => -1.0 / 18.1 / 19.2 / 18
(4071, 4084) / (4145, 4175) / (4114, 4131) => -1.2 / 17.9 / 19.3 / 18.1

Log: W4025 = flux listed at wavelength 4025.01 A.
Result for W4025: 17.26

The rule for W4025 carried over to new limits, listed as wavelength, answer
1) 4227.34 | 18.01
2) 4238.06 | 21.91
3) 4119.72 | 19.05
